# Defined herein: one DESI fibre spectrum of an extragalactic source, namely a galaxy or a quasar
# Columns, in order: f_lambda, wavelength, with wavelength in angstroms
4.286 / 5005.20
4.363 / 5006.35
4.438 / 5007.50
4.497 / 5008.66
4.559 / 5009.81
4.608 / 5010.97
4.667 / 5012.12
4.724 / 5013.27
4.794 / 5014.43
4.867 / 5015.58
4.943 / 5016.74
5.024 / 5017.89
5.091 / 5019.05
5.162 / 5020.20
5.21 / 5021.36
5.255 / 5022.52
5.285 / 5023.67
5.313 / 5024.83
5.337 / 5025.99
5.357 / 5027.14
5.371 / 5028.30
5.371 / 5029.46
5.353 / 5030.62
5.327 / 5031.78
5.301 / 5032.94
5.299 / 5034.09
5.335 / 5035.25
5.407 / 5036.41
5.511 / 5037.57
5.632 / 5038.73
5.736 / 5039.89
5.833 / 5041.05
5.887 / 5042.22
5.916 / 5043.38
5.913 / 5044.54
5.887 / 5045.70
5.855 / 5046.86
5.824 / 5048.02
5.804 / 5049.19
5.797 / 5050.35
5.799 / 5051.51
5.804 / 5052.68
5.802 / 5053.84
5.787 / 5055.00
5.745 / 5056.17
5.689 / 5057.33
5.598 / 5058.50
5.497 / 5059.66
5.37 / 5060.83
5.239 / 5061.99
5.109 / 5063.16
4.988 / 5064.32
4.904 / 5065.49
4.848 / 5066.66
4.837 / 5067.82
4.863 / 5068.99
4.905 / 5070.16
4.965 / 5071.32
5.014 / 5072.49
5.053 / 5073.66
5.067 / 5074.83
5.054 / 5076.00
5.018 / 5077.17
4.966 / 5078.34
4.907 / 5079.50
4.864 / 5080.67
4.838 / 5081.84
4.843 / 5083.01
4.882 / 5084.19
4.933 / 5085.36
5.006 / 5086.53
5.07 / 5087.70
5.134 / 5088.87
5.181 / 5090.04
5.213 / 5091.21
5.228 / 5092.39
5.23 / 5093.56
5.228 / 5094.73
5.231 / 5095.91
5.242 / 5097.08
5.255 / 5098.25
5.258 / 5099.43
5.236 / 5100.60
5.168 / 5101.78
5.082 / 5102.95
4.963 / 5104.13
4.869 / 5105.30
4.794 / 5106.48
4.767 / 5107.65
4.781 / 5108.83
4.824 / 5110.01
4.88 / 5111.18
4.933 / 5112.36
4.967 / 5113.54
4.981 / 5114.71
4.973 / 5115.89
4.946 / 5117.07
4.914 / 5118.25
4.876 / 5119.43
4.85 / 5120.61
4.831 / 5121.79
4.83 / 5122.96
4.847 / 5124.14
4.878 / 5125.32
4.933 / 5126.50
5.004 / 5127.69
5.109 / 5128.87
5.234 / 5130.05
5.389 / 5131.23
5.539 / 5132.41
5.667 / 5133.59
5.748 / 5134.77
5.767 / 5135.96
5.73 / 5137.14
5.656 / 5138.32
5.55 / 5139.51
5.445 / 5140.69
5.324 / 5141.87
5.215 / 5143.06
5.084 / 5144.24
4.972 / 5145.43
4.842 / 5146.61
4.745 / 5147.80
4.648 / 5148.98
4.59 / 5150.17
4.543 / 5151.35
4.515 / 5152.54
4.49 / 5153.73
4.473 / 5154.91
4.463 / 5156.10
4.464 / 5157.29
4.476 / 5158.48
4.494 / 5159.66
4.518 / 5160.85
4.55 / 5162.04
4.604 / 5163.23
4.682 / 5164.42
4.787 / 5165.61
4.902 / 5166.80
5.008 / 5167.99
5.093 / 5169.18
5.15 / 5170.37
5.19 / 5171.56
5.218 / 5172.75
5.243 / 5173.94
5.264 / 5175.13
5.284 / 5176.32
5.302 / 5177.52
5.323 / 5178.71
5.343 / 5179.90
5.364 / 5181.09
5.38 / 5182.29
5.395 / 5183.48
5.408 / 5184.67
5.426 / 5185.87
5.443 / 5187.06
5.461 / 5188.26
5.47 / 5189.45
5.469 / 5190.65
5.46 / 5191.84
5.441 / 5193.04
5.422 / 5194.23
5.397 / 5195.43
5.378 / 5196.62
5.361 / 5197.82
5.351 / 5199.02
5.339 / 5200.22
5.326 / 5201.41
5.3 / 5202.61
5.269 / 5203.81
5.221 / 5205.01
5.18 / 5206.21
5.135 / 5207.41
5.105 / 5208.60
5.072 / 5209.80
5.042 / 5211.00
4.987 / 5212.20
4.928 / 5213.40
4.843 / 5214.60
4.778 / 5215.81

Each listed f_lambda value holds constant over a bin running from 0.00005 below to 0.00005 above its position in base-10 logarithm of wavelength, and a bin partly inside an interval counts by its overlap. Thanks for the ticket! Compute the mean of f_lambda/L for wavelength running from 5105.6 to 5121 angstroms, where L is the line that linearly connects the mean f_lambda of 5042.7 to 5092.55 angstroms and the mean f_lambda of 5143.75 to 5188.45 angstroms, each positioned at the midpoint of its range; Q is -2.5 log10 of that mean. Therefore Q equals 0.05 mag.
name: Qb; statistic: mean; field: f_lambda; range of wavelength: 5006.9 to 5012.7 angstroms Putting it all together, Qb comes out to 4.55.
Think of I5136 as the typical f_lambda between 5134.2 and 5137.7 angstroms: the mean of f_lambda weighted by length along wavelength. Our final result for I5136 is 5.74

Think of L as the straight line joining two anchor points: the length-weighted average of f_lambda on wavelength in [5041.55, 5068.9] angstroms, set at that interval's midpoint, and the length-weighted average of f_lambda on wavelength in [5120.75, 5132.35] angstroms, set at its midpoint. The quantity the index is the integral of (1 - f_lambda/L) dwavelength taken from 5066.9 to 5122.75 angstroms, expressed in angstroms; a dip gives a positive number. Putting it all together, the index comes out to 2.8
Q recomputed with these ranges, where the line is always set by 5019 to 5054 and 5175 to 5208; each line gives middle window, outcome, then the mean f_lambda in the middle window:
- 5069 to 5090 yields 0.107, 4.97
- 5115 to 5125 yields 0.117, 4.89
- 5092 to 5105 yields 0.057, 5.19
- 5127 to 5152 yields 0.040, 5.22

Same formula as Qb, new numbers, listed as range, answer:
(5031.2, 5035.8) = 5.32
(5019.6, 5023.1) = 5.22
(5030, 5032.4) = 5.33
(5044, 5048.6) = 5.88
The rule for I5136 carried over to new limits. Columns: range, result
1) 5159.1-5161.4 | 4.5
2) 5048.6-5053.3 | 5.79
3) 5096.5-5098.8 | 5.26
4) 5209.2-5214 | 5.01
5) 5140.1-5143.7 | 5.33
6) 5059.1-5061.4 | 5.42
